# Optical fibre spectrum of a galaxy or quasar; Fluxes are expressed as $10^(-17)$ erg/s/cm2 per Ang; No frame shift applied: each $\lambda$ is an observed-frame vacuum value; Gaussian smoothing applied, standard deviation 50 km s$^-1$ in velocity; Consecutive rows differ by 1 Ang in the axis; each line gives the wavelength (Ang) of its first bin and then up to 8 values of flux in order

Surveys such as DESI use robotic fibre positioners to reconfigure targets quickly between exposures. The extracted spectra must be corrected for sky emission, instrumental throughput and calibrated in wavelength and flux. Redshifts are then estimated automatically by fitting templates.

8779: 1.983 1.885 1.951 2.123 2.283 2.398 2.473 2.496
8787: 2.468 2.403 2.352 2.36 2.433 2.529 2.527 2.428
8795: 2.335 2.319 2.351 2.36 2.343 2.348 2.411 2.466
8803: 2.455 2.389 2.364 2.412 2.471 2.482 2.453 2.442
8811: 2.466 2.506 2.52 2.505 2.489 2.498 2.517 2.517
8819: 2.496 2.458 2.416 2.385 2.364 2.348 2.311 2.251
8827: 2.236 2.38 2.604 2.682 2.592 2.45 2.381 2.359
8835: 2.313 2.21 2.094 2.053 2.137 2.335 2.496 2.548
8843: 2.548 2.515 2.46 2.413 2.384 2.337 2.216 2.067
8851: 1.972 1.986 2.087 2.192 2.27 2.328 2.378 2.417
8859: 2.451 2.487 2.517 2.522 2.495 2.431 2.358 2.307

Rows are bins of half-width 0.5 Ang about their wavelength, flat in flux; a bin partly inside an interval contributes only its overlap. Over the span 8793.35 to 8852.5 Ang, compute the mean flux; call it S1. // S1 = 2.38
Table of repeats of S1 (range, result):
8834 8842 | 2.26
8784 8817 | 2.43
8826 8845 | 2.38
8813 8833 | 2.45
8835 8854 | 2.27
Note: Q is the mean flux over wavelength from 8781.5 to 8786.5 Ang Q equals 2.35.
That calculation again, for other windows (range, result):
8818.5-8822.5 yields 2.44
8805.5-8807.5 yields 2.44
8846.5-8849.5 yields 2.31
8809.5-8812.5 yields 2.47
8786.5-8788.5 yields 2.44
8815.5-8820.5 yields 2.5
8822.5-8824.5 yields 2.36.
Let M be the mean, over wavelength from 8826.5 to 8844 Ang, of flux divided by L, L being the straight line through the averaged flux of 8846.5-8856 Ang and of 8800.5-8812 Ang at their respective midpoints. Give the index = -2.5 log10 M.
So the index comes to -0.05 mag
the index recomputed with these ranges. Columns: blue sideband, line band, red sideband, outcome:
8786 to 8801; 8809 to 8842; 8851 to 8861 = -0.03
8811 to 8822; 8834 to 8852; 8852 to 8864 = 0.05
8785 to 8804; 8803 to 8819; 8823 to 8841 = -0.04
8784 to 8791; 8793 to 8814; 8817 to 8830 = 0.00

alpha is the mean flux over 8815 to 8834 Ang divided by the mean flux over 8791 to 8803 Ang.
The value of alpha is 1.0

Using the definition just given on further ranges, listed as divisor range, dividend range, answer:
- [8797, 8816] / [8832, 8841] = 0.93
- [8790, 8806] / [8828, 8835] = 1.04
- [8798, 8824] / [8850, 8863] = 0.94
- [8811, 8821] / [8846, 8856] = 0.88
